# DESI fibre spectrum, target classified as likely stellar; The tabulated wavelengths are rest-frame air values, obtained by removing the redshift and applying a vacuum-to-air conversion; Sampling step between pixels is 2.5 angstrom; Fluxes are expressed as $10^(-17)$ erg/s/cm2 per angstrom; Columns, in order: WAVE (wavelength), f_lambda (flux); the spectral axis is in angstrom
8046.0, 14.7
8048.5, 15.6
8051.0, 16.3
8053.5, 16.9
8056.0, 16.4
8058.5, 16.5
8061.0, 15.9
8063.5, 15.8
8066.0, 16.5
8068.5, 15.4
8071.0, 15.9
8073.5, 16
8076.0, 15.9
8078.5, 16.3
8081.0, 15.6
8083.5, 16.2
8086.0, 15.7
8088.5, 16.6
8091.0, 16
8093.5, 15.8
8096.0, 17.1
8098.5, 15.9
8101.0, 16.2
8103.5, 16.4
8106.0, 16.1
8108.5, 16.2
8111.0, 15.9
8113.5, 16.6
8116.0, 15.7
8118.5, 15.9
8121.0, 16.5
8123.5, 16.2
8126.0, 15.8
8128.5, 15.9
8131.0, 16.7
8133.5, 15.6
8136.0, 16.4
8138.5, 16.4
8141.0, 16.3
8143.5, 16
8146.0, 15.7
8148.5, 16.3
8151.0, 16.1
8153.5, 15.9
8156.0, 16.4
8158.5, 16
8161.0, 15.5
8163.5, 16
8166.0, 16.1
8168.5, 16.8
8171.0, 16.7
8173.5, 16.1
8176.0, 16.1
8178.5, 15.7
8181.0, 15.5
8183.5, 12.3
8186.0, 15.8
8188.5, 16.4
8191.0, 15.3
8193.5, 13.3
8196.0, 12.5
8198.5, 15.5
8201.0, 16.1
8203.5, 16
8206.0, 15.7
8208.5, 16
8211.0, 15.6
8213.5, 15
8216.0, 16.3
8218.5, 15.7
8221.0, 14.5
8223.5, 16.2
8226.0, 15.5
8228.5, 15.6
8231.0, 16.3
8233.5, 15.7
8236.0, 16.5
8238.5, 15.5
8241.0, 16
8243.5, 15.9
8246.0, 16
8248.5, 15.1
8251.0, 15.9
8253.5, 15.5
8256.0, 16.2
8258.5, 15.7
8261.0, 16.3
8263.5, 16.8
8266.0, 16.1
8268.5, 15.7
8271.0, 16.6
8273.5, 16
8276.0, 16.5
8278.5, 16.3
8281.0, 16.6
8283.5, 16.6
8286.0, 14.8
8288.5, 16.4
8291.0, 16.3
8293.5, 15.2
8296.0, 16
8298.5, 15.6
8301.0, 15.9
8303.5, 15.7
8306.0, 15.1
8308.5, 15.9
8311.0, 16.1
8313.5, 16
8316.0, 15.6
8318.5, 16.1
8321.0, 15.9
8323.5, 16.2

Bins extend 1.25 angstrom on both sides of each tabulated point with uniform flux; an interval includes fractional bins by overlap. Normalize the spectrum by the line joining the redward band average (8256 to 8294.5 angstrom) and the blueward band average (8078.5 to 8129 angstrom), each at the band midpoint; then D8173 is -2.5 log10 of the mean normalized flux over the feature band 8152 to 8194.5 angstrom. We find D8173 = 0.03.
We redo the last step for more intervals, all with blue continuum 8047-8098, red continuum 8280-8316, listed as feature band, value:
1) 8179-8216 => 0.06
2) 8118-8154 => -0.01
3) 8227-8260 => 0.01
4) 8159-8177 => -0.01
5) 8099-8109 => -0.01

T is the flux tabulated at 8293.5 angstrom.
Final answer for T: 15.2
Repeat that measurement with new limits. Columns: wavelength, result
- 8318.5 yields 16.1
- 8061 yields 15.9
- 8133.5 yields 15.6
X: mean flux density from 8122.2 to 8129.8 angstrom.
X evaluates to 16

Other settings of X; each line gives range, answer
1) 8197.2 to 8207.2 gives 15.8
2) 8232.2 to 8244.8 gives 15.9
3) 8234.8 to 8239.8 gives 16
